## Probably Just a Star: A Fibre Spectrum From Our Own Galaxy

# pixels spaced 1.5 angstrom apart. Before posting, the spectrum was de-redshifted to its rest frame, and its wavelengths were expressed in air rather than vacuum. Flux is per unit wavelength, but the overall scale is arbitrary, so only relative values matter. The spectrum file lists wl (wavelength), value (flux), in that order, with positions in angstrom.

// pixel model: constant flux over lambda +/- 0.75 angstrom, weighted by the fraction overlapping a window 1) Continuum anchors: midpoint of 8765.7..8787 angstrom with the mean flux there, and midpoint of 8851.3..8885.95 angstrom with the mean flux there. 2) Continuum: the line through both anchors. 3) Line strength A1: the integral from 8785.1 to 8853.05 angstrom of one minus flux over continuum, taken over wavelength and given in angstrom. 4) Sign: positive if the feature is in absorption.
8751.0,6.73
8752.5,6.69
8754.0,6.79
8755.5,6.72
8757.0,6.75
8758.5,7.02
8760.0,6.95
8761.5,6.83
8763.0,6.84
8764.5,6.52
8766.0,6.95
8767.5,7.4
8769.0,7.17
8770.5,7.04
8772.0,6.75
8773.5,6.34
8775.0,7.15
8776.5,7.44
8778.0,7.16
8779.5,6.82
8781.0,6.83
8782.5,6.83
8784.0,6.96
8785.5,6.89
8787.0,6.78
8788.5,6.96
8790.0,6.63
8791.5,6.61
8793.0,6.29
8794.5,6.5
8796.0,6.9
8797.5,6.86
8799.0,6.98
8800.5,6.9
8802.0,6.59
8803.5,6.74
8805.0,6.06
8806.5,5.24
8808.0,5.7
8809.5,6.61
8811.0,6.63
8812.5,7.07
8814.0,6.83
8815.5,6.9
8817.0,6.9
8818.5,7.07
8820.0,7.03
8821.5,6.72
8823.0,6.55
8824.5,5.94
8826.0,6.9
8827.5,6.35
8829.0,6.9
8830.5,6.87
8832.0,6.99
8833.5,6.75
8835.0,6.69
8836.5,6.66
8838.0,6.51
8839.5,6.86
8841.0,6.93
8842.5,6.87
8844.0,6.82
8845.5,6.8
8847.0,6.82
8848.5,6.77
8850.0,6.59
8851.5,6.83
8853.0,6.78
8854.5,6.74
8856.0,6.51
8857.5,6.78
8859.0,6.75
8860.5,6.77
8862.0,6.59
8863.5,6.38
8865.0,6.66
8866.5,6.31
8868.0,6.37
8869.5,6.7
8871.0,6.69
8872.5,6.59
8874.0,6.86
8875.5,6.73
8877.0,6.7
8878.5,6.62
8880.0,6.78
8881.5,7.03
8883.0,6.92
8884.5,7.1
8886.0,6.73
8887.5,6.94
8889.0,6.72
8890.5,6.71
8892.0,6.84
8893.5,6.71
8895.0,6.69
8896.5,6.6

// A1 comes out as 1.62 angstrom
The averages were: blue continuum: 6.97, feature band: 6.68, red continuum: 6.7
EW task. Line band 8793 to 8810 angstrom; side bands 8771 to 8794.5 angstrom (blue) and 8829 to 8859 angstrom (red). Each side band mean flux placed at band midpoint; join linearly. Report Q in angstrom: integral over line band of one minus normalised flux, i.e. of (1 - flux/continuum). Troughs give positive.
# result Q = 0.9 angstrom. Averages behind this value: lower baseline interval 6.82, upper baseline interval 6.77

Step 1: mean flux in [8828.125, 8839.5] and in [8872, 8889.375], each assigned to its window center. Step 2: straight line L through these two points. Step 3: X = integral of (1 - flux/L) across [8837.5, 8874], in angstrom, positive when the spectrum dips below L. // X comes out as 0.5 angstrom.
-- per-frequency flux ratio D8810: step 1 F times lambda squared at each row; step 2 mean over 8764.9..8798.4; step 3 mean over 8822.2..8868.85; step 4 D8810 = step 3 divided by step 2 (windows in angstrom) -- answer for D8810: 0.99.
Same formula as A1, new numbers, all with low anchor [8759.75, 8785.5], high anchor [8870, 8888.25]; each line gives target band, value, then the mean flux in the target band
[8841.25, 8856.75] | 0.2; 6.76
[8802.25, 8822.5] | 0.9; 6.58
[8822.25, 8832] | 0.4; 6.62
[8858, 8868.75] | 0.4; 6.55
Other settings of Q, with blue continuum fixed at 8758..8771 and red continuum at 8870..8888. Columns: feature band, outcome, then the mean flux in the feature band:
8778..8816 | 1.5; 6.65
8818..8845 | 0.5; 6.74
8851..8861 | 0.2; 6.73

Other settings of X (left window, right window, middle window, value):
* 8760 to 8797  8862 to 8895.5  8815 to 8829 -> 0.2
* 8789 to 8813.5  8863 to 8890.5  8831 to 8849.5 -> -0.5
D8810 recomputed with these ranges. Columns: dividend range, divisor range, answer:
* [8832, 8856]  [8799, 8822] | 1.03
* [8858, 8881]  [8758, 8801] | 0.99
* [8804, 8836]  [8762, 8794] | 0.97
